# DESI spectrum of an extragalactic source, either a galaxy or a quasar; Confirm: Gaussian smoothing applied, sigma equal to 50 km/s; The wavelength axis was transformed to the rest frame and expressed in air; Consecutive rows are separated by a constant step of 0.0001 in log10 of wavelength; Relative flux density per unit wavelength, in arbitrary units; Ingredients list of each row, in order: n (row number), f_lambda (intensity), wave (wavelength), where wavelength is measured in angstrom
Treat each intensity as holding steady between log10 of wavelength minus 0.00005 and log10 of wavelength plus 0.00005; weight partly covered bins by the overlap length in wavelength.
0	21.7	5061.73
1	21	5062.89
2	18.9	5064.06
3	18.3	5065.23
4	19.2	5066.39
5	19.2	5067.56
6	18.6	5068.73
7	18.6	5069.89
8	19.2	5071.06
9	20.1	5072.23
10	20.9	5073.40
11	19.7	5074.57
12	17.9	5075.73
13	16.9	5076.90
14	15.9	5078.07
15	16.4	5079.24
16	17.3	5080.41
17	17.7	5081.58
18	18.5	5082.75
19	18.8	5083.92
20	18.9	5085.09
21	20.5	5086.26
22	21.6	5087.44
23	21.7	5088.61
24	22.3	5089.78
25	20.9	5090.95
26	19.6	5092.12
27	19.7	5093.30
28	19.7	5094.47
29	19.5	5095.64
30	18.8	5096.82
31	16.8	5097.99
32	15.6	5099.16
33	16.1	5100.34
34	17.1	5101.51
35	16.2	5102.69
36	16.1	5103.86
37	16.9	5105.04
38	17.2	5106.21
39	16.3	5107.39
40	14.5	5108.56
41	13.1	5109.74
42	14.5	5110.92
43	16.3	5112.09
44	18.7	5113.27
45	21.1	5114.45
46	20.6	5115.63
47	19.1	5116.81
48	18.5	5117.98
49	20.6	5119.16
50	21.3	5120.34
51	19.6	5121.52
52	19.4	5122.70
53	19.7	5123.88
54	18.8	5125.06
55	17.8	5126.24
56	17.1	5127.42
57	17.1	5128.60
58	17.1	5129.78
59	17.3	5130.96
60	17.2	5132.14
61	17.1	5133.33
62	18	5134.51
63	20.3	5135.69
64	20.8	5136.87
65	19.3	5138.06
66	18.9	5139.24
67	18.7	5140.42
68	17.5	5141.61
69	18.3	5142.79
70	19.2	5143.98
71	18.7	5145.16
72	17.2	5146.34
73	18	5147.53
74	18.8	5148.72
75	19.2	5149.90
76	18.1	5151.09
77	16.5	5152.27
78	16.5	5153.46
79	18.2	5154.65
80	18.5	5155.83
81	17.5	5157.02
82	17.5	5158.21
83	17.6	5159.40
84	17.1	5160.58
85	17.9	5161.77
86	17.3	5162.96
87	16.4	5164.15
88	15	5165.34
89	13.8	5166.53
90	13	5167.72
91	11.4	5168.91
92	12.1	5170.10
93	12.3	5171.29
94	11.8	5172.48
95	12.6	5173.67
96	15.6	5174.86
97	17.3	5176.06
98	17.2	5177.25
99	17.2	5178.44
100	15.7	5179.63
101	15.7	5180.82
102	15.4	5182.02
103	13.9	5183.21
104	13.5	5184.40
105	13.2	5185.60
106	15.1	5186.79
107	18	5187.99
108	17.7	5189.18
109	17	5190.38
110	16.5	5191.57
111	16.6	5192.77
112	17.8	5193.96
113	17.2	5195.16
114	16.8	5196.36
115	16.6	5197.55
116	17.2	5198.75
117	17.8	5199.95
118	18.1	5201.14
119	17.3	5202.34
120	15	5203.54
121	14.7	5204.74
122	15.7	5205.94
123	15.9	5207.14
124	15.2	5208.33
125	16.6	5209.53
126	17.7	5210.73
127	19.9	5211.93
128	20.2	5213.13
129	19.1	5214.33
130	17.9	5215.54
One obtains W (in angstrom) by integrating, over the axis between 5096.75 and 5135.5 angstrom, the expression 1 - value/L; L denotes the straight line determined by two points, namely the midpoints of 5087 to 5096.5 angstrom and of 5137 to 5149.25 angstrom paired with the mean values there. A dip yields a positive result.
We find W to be 3.8 angstrom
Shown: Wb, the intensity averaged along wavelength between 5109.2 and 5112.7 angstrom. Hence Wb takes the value 14.7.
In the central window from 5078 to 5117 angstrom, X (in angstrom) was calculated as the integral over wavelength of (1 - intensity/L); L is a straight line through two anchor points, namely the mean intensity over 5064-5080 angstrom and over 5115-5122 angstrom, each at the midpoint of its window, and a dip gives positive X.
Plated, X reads 2.5 angstrom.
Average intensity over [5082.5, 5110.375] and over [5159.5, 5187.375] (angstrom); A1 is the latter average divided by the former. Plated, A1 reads 0.82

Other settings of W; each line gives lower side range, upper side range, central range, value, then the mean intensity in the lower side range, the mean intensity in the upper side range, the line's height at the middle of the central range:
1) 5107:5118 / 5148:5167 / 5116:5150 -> -2.75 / 17.2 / 17.3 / 17.2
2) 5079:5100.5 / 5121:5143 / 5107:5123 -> 0.48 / 19.1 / 18.4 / 18.7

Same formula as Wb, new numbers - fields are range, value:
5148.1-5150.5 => 19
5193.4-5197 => 17.2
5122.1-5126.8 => 18.9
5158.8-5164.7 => 17.3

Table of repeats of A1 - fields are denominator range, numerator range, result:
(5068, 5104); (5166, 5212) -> 0.84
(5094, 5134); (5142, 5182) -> 0.92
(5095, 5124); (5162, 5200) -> 0.87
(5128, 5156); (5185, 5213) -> 0.92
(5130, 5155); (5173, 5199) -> 0.88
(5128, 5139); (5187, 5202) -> 0.94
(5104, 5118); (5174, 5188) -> 0.90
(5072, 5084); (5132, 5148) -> 1.02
